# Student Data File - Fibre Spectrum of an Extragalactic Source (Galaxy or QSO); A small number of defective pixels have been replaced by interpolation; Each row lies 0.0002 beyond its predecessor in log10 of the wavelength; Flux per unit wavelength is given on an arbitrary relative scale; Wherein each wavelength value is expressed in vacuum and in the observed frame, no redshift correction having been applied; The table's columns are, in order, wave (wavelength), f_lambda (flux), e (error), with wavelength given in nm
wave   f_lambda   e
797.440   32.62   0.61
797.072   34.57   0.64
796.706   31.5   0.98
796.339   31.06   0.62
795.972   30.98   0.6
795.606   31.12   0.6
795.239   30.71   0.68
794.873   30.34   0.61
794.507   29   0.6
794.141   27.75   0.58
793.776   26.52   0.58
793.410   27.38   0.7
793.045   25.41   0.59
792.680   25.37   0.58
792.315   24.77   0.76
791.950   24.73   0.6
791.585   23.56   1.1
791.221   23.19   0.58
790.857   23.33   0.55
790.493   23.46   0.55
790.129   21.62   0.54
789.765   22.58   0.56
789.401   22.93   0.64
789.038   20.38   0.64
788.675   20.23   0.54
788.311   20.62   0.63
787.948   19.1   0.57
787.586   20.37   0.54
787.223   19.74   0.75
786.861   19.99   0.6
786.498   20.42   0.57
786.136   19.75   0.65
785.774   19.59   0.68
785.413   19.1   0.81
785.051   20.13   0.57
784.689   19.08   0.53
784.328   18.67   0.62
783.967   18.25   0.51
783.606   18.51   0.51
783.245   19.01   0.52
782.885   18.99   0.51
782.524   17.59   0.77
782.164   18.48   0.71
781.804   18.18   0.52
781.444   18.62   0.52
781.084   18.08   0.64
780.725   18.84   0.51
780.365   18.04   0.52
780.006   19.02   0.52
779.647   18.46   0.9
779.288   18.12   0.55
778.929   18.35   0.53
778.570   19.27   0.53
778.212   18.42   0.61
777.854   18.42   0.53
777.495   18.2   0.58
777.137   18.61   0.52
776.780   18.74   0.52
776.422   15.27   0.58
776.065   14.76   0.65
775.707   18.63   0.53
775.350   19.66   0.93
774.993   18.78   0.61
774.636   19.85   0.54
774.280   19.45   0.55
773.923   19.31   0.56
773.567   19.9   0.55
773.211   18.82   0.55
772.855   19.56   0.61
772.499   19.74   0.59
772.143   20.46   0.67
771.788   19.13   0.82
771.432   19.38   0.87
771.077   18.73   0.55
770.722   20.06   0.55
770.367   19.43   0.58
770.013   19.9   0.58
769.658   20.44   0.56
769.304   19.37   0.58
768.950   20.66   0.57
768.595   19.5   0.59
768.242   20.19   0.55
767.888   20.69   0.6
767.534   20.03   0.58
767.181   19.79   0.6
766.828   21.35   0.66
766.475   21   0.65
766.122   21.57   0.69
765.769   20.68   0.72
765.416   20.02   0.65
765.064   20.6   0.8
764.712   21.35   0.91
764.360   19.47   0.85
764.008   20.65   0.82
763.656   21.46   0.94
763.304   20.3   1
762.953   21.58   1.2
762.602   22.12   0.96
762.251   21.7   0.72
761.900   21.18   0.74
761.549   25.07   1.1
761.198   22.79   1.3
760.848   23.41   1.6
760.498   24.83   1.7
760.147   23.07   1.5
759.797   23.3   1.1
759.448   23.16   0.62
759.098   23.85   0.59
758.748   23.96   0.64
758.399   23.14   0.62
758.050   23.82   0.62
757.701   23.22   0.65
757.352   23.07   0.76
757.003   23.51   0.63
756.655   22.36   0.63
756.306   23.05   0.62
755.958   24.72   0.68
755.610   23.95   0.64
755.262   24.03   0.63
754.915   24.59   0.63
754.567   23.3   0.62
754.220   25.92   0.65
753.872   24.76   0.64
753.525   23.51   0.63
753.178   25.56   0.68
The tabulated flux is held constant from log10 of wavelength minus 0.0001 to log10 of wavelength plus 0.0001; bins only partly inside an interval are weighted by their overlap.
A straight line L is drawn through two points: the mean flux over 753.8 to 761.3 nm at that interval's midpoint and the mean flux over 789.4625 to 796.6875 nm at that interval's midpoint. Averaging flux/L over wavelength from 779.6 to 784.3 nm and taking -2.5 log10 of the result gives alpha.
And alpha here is 0.36 mag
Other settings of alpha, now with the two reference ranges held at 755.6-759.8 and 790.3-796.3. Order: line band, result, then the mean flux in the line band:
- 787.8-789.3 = 0.287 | 20.3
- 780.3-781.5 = 0.361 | 18.4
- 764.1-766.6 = 0.171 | 20.7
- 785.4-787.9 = 0.300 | 19.9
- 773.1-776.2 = 0.309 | 18.9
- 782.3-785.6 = 0.349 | 18.8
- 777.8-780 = 0.344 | 18.6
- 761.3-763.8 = 0.093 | 21.9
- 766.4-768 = 0.185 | 20.5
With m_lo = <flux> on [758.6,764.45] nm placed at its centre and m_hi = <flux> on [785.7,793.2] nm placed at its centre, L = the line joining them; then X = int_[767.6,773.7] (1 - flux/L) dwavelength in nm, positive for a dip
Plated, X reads 0.70 nm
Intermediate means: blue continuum 22.5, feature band 19.8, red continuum 22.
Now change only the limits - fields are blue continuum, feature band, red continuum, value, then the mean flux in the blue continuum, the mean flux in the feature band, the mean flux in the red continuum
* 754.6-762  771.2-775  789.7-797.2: 0.84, 23.5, 19.5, 27.1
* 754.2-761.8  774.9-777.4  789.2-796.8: 0.73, 23.7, 17.8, 26.5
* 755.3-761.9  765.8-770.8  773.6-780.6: 0.13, 23.5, 20.3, 18.4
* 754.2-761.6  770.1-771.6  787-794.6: 0.26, 23.7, 19.4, 23.4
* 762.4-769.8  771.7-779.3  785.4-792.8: 0.85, 20.6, 18.7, 21.7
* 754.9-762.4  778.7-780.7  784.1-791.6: 0.28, 23.4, 18.4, 20.8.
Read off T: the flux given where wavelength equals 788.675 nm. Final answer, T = 20.23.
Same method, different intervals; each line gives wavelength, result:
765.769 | 20.68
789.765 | 22.58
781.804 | 18.18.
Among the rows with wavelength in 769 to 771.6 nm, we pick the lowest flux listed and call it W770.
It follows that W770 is 18.73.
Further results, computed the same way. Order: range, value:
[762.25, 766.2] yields 19.47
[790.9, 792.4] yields 23.19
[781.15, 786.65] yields 17.59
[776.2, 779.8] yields 15.27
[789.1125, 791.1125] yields 21.62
